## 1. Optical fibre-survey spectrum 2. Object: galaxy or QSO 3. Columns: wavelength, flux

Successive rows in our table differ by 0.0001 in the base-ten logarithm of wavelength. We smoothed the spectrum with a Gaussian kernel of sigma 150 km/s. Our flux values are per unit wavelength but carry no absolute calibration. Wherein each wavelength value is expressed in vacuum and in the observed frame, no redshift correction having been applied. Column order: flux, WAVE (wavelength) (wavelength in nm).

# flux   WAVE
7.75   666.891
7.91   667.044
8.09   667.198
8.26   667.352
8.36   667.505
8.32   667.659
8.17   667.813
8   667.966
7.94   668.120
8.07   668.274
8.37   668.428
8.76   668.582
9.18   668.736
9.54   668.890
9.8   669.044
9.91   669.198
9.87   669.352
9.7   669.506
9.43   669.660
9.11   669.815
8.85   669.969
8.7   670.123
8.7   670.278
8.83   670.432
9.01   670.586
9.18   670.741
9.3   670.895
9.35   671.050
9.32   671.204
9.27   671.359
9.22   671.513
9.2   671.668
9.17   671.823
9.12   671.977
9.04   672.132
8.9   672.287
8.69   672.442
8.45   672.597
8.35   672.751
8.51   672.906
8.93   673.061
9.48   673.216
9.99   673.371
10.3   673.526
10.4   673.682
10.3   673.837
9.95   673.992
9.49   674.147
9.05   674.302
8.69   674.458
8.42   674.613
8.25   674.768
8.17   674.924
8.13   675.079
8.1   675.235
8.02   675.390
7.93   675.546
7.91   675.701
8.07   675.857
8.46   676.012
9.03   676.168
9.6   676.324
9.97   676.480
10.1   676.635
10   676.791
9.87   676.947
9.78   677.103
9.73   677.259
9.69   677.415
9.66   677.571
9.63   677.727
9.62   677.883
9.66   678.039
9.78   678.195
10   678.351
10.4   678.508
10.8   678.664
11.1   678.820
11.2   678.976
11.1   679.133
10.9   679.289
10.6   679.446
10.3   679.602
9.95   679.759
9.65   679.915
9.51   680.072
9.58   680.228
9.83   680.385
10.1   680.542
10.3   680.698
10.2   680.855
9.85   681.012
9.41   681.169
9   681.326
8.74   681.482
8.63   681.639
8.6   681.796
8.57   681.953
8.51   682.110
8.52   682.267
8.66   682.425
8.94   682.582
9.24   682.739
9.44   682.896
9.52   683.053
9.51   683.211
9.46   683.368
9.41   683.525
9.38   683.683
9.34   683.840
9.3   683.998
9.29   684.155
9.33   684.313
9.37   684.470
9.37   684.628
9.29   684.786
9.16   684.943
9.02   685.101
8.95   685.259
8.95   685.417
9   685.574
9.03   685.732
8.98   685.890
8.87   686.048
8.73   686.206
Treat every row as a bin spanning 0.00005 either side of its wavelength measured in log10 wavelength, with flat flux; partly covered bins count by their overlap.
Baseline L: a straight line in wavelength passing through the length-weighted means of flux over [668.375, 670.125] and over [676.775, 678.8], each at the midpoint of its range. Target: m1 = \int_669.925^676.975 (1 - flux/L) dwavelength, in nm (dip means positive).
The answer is 0.42 nm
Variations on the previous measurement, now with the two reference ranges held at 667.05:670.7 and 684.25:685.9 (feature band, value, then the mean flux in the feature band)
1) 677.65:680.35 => -0.36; 10.2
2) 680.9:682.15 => 0.01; 8.96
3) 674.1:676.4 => 0.12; 8.47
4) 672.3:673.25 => 0.02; 8.72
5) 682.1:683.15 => 0.01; 9.01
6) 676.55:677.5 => -0.09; 9.86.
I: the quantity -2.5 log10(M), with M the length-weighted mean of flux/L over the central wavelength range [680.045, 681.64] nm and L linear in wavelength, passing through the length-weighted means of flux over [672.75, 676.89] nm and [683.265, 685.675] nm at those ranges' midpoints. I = -0.05 mag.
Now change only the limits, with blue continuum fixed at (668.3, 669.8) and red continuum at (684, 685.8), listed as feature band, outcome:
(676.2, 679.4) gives -0.098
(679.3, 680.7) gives -0.089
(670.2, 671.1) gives 0.032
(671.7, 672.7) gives 0.048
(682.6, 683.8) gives -0.025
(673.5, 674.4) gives -0.065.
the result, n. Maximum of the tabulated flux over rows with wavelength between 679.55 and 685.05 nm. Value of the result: 10.3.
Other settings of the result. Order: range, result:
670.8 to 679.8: 11.2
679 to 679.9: 11.1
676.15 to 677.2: 10.1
